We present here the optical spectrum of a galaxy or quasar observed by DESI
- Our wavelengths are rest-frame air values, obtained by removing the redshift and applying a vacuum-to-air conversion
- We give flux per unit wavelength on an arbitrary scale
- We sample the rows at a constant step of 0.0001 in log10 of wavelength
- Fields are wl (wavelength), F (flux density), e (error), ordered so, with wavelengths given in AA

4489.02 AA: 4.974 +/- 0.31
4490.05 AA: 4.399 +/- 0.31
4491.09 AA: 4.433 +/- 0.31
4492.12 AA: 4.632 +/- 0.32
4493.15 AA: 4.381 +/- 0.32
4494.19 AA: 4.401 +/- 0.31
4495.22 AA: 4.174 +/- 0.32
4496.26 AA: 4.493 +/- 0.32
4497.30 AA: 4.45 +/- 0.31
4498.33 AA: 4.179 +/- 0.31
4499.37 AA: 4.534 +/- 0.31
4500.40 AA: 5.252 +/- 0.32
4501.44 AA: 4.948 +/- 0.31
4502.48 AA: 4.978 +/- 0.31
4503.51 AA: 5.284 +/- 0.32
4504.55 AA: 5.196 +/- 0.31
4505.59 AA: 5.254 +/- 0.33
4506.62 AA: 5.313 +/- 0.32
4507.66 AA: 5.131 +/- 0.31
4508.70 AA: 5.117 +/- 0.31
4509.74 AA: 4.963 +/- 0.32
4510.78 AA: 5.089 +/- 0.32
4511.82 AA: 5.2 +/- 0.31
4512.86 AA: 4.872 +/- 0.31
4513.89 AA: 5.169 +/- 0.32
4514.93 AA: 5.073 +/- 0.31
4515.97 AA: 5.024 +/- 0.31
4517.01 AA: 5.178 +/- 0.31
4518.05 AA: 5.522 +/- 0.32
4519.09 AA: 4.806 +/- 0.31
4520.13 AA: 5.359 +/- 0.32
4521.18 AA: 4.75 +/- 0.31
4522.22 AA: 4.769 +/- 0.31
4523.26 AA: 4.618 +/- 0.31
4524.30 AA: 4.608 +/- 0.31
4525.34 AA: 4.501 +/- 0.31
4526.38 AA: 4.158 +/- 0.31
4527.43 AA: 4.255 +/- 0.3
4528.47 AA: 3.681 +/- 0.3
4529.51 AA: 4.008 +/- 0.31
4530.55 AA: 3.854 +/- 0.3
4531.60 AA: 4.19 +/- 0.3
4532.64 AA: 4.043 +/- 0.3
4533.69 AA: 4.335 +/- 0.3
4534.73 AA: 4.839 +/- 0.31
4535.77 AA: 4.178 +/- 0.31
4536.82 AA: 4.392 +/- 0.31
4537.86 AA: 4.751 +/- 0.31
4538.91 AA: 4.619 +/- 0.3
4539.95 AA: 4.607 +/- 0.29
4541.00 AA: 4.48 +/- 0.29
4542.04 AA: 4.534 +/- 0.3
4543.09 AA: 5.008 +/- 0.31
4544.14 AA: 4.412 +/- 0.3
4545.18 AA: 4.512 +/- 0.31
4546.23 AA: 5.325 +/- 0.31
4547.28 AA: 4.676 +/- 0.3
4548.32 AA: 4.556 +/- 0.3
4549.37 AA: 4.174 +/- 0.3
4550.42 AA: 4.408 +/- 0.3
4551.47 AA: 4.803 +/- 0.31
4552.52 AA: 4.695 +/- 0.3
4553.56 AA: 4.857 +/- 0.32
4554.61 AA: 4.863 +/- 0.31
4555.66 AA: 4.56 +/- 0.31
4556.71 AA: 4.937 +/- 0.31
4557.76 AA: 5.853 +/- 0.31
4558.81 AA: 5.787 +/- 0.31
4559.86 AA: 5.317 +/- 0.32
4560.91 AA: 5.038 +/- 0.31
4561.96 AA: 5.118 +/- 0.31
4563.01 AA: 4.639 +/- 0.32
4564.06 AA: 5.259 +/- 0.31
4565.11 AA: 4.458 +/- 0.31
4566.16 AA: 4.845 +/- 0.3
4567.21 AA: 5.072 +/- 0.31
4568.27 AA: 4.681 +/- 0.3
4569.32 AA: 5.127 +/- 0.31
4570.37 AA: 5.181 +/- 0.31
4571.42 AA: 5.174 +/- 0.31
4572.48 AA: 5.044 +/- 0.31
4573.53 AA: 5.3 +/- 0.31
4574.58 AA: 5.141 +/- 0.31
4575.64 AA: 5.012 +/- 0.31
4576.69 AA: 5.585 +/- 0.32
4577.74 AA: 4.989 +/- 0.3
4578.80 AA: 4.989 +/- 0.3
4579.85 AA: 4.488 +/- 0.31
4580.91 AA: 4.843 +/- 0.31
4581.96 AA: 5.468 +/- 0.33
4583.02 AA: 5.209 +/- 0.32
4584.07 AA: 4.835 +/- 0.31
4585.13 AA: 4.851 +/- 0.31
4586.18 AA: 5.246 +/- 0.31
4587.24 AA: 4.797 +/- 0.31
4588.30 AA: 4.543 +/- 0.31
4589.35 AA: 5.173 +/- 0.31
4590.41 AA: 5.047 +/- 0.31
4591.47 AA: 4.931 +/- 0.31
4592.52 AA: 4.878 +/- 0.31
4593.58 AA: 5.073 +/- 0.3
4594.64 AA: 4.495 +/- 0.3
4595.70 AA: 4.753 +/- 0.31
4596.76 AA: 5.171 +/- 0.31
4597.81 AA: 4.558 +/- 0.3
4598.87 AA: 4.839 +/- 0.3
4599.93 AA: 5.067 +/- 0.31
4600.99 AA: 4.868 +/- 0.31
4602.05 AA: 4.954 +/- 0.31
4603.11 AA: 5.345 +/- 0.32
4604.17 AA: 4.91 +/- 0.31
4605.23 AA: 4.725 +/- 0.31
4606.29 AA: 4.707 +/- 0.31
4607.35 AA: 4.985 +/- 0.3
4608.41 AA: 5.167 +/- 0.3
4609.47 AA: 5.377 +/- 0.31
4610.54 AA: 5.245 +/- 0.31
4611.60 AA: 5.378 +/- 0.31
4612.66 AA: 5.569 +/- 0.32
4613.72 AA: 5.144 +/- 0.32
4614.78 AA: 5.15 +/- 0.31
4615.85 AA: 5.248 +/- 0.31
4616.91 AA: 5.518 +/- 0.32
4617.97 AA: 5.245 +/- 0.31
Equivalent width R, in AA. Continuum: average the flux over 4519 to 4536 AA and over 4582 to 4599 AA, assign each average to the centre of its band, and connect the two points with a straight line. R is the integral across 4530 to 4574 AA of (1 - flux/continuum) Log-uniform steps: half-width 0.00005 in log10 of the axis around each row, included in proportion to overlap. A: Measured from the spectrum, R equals -1.6 AA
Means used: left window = 4.4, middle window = 4.77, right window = 4.92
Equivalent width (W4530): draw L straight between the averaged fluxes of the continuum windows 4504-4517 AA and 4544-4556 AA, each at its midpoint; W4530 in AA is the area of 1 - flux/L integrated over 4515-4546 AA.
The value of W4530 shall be 2.1 AA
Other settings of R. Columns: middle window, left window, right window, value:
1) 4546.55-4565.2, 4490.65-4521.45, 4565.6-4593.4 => 0.3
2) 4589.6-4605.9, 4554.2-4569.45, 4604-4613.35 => 0.6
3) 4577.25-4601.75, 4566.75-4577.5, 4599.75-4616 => 1.0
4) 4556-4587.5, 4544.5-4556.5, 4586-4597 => -1.9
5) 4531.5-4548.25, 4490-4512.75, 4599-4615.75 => 1.2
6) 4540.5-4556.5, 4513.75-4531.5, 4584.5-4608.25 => 0.2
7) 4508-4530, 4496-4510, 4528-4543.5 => -0.6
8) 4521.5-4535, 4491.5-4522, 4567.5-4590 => 1.8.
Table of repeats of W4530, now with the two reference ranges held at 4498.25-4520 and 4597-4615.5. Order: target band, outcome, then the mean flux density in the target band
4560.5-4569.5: 0.3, 4.91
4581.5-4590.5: 0.1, 5.01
